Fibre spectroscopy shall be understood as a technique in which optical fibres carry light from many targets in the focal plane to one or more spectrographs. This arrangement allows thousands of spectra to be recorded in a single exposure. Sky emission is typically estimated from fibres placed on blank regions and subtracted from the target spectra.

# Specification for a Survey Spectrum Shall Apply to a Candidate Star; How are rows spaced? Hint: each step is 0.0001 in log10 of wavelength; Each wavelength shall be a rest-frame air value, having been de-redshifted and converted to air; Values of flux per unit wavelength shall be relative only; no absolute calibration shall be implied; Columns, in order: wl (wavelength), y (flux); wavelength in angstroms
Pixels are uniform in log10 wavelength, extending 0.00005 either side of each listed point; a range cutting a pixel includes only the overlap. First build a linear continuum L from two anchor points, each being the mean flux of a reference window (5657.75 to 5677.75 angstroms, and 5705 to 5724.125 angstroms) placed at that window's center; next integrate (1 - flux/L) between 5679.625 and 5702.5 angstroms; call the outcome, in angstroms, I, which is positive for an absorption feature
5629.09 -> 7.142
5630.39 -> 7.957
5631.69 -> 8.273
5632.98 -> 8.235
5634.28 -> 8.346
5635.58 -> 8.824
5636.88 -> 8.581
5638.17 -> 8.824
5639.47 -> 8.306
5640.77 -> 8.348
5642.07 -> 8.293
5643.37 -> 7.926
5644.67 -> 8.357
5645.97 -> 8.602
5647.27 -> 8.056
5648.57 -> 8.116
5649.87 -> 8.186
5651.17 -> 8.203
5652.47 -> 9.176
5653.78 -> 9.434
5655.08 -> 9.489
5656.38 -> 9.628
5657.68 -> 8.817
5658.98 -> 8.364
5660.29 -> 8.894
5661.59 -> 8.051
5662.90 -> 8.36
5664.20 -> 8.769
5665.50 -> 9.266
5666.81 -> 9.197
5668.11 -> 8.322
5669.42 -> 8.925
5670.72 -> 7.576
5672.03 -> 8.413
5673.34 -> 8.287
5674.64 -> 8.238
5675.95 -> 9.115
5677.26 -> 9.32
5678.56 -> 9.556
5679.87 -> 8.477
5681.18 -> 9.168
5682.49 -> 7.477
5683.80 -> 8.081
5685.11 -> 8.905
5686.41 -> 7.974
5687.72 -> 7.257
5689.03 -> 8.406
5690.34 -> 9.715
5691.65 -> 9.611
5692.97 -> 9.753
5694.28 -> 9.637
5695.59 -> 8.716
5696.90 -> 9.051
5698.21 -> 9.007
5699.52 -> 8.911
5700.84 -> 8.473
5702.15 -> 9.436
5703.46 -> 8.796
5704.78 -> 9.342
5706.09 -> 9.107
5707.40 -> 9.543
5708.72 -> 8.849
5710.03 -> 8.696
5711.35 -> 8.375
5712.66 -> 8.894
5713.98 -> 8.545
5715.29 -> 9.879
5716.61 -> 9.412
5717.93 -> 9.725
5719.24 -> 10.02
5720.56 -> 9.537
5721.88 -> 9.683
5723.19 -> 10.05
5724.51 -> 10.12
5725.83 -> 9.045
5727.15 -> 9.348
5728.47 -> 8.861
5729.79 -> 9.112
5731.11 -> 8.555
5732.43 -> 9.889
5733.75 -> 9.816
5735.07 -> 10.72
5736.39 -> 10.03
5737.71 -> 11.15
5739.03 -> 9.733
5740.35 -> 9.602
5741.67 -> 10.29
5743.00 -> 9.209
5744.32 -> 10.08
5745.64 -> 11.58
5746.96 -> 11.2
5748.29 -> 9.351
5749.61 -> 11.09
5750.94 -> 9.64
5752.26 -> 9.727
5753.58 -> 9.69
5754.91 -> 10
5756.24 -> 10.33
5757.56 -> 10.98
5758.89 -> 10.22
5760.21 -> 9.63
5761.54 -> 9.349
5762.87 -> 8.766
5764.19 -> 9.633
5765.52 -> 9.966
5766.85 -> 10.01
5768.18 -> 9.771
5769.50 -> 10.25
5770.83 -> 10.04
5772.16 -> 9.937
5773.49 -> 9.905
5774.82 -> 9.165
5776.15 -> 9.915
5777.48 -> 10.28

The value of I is 0.5 angstroms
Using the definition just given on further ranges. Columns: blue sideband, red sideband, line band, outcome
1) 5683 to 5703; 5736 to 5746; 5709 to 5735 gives 0.76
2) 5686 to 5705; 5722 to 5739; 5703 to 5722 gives 0.21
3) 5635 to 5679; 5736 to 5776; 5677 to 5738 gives 1.05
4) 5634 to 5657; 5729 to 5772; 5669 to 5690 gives 1.35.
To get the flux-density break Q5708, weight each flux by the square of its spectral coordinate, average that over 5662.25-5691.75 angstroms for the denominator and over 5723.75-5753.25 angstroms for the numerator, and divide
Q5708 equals 1.18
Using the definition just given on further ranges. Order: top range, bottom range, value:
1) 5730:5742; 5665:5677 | 1.18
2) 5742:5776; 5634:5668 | 1.20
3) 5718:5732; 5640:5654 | 1.16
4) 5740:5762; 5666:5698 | 1.19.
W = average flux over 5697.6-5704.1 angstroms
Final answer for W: 8.93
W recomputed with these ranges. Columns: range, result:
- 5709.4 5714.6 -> 8.62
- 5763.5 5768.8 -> 9.84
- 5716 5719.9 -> 9.73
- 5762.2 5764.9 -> 9.22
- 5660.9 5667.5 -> 8.73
